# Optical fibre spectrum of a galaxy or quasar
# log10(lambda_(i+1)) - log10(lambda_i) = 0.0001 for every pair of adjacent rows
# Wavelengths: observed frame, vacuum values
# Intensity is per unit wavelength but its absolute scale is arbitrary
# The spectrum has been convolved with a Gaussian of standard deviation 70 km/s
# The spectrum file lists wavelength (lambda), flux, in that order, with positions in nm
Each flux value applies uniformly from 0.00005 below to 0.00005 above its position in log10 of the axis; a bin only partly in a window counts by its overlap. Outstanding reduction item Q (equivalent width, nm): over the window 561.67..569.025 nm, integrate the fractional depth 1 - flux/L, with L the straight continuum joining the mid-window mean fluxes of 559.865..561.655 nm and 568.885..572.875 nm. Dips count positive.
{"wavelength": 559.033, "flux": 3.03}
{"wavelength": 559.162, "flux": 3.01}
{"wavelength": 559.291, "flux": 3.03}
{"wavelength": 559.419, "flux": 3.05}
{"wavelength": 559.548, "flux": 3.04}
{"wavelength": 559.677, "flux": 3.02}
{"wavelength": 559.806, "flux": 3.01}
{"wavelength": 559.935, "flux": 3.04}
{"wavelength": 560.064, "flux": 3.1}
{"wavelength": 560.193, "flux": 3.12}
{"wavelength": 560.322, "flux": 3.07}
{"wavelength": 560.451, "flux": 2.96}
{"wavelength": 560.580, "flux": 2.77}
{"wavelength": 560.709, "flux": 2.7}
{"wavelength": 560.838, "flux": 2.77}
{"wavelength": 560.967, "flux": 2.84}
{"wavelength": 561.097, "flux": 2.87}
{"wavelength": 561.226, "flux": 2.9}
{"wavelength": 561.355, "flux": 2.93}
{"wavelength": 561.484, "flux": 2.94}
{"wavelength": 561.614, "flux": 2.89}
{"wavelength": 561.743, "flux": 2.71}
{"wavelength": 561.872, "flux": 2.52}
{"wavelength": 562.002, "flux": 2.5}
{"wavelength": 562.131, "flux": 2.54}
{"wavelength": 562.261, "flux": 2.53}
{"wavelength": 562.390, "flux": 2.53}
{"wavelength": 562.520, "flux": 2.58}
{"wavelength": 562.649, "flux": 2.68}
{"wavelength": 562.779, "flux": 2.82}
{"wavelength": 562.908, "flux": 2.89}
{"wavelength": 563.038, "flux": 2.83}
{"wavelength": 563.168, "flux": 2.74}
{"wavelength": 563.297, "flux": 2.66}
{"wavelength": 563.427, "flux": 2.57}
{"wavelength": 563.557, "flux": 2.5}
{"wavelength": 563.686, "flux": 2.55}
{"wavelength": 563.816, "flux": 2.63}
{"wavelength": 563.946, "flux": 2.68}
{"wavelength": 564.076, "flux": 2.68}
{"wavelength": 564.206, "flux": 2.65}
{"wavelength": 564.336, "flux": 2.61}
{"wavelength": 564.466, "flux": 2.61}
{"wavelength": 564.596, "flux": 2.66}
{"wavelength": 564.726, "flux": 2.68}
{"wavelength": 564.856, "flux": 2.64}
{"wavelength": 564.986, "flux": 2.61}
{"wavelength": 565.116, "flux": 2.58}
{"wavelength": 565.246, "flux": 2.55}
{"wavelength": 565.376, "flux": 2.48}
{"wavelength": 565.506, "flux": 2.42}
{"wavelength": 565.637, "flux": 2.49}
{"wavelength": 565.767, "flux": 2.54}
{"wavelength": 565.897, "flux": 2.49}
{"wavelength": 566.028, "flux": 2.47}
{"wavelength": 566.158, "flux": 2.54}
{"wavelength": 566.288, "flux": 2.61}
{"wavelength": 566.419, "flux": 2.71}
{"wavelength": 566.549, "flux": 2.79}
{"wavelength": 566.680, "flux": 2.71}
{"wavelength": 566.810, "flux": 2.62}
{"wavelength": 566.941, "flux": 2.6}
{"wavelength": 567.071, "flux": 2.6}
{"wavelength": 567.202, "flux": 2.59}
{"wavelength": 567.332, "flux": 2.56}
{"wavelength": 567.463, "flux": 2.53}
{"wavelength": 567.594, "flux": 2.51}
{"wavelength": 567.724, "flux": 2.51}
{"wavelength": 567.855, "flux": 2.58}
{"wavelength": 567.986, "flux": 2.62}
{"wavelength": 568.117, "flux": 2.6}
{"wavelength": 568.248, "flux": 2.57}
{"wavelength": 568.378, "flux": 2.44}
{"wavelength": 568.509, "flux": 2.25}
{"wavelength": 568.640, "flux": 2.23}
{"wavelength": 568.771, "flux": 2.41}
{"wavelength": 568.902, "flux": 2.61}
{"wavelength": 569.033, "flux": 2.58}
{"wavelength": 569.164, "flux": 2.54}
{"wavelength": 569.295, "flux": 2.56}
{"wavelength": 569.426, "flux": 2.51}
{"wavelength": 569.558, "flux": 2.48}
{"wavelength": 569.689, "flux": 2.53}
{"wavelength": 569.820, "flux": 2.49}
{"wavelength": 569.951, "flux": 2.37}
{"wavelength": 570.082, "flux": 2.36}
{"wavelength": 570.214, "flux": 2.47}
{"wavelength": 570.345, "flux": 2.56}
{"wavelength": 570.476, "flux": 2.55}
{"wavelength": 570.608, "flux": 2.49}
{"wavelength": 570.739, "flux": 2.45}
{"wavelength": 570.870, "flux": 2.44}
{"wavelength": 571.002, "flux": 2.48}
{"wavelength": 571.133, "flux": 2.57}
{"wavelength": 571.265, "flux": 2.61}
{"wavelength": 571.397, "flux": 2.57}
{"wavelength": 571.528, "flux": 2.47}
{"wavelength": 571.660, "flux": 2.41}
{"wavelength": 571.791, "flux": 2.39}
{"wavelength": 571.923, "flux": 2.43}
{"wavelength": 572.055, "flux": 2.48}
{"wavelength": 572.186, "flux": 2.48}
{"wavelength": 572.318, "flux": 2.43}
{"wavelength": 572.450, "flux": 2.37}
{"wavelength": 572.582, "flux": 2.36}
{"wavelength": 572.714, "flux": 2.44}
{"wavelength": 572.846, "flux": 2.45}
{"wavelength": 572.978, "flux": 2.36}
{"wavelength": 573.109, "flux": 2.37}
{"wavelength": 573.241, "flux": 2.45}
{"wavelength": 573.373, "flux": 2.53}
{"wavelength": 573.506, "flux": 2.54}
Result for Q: 0.36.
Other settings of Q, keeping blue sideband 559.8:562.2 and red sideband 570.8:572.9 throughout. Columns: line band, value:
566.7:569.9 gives 0.08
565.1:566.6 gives 0.07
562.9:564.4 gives 0.05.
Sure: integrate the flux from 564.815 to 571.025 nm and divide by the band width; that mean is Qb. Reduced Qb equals 2.53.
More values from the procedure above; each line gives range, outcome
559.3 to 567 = 2.72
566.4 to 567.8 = 2.61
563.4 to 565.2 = 2.62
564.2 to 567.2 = 2.59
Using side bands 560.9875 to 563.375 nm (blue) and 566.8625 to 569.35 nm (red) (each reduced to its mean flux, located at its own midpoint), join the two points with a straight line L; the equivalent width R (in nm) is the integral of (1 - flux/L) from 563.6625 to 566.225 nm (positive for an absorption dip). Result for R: 0.051 nm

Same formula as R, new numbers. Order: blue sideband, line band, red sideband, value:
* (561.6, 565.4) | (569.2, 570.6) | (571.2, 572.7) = 0.00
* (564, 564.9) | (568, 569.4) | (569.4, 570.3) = 0.01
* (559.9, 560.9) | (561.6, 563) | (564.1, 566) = 0.07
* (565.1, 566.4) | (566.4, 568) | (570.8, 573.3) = -0.07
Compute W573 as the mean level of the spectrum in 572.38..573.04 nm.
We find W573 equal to 2.39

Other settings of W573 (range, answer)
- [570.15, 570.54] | 2.53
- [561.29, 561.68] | 2.92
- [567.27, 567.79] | 2.53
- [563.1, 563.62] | 2.62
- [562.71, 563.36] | 2.79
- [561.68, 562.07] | 2.58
